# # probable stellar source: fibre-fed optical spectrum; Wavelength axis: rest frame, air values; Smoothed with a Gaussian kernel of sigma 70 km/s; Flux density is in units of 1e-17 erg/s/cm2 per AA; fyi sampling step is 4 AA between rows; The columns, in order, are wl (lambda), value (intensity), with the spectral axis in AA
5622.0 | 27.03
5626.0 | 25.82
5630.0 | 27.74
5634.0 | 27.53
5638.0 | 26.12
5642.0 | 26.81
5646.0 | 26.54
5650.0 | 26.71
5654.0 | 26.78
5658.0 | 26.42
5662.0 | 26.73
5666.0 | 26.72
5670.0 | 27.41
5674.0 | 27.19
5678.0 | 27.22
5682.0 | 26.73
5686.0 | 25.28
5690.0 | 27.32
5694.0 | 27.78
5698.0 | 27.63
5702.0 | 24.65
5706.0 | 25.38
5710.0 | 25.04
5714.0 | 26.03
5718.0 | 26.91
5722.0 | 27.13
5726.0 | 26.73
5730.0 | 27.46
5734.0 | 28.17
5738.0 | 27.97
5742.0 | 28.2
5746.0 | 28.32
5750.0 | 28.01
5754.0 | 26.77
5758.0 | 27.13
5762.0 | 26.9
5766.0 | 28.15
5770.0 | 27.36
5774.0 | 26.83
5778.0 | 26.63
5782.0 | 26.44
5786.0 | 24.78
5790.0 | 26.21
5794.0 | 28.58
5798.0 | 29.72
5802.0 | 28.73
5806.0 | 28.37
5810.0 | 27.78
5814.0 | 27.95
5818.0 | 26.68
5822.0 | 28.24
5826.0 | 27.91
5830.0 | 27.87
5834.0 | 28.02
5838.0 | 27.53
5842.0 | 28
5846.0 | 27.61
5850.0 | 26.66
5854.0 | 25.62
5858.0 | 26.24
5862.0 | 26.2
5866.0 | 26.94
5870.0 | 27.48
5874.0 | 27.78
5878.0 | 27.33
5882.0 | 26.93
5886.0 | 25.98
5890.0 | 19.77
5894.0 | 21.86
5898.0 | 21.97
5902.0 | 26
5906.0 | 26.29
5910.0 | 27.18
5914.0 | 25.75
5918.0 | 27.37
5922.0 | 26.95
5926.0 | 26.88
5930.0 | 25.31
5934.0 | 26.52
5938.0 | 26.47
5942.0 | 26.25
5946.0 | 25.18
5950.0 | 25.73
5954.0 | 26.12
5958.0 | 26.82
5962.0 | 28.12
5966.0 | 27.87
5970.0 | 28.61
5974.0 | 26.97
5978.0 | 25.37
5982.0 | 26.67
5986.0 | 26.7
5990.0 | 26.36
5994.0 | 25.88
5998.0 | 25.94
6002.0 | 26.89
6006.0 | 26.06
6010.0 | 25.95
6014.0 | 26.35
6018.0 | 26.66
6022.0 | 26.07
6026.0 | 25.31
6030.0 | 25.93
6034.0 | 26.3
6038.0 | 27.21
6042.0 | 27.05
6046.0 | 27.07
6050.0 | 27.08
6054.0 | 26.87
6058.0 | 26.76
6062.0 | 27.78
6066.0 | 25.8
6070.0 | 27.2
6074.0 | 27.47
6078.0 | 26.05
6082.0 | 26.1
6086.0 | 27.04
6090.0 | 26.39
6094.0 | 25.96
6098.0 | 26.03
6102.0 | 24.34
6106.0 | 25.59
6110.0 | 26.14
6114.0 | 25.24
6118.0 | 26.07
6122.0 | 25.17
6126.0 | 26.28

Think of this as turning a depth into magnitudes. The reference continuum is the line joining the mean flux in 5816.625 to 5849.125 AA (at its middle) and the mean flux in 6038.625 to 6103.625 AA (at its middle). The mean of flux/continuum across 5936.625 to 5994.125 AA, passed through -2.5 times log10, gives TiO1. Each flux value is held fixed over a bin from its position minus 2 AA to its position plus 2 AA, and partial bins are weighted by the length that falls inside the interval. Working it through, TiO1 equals 0.02 mag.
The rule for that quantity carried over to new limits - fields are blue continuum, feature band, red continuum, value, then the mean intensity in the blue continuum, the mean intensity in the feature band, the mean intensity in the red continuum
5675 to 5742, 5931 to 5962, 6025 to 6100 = 0.02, 26.8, 26.3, 26.6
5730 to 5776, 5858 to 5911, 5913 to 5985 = 0.06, 27.6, 25.5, 26.6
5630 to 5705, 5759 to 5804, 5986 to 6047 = -0.03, 26.8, 27.3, 26.3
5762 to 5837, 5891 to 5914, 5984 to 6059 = 0.10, 27.6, 24.5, 26.4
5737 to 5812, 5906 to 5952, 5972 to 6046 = 0.02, 27.5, 26.3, 26.3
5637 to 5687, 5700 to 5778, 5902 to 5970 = -0.01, 26.7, 27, 26.6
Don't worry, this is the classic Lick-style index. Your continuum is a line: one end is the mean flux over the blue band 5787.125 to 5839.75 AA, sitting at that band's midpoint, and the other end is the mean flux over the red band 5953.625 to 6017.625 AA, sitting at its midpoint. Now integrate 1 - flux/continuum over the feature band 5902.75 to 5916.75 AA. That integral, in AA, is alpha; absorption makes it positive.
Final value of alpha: 0.4 AA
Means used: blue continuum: 27.9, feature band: 26.4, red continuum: 26.7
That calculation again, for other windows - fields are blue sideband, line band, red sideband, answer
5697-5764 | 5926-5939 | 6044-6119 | 0.2 AA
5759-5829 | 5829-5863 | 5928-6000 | 0.1 AA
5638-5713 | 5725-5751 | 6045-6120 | -1.3 AA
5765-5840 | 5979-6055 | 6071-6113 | 0.2 AA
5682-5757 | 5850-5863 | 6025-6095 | 0.3 AA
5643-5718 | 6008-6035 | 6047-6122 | 0.3 AA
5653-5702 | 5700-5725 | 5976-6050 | 0.8 AA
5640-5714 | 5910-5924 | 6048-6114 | -0.2 AA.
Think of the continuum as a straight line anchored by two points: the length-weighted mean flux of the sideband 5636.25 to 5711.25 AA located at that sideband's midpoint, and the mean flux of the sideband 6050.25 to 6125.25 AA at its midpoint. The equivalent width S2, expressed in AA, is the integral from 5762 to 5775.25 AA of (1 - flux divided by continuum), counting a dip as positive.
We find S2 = -0.5 AA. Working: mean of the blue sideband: 26.6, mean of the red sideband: 26.2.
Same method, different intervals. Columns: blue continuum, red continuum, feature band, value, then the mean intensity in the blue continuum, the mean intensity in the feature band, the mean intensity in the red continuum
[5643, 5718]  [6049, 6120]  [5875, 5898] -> 1.84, 26.5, 24.3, 26.3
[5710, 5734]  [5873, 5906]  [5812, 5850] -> -3.37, 26.8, 27.7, 24.7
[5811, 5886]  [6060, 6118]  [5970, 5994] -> 0.11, 27.2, 26.6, 26.2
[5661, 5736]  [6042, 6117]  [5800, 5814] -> -0.85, 26.7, 28.2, 26.4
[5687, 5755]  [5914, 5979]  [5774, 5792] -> 0.54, 27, 26.1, 26.7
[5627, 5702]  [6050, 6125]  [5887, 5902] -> 2.47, 26.9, 22.2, 26.2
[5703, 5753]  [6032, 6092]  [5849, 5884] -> 0.20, 27.1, 26.8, 26.8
